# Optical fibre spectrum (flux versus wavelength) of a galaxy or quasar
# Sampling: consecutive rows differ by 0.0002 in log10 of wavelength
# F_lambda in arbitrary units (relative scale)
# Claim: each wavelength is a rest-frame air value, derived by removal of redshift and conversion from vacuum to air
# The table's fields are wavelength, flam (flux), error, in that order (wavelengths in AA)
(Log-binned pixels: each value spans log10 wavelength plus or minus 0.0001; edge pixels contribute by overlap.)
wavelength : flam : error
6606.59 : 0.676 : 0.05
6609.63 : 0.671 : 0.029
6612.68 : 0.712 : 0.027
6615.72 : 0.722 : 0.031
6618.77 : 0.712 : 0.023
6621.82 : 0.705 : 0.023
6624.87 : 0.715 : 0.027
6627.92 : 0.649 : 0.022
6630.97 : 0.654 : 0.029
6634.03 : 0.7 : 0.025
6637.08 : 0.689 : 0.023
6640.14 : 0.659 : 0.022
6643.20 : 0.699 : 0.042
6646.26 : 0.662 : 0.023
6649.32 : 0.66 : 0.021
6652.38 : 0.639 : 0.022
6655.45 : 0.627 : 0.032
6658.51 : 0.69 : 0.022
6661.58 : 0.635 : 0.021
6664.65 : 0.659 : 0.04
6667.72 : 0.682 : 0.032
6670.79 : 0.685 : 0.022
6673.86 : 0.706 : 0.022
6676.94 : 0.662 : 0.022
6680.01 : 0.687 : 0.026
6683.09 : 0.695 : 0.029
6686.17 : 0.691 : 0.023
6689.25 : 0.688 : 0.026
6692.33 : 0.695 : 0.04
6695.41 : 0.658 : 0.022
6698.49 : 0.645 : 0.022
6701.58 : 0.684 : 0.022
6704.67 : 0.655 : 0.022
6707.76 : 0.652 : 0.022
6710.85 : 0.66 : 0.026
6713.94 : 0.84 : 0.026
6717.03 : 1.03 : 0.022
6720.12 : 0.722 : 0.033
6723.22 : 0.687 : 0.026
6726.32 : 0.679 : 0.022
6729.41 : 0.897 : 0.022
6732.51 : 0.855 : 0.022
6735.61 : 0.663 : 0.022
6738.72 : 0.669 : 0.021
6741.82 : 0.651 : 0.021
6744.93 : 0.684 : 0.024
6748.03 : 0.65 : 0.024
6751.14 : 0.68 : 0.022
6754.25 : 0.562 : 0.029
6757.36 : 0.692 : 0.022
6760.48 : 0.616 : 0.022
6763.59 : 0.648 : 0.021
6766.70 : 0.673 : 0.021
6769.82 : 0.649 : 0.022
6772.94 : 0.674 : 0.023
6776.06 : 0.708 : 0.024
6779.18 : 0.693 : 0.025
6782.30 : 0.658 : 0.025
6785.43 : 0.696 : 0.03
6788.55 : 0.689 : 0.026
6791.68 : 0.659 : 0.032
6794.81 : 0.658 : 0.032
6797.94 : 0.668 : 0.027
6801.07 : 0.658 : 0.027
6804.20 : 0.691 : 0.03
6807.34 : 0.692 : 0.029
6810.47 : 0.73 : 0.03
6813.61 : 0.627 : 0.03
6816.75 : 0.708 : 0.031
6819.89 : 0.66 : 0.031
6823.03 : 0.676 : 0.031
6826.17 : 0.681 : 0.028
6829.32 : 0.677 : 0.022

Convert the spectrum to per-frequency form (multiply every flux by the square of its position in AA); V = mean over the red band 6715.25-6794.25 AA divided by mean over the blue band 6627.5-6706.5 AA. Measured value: 1.07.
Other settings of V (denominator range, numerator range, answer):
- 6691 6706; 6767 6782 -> 1.04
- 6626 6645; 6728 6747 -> 1.12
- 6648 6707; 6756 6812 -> 1.04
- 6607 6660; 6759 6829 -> 1.04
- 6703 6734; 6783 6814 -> 0.90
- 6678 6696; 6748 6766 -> 0.95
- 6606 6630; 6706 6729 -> 1.13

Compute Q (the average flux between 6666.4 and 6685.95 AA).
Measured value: 0.687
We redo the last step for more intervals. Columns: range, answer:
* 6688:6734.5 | 0.736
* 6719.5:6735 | 0.764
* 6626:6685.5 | 0.671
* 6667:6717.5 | 0.7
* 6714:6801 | 0.698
